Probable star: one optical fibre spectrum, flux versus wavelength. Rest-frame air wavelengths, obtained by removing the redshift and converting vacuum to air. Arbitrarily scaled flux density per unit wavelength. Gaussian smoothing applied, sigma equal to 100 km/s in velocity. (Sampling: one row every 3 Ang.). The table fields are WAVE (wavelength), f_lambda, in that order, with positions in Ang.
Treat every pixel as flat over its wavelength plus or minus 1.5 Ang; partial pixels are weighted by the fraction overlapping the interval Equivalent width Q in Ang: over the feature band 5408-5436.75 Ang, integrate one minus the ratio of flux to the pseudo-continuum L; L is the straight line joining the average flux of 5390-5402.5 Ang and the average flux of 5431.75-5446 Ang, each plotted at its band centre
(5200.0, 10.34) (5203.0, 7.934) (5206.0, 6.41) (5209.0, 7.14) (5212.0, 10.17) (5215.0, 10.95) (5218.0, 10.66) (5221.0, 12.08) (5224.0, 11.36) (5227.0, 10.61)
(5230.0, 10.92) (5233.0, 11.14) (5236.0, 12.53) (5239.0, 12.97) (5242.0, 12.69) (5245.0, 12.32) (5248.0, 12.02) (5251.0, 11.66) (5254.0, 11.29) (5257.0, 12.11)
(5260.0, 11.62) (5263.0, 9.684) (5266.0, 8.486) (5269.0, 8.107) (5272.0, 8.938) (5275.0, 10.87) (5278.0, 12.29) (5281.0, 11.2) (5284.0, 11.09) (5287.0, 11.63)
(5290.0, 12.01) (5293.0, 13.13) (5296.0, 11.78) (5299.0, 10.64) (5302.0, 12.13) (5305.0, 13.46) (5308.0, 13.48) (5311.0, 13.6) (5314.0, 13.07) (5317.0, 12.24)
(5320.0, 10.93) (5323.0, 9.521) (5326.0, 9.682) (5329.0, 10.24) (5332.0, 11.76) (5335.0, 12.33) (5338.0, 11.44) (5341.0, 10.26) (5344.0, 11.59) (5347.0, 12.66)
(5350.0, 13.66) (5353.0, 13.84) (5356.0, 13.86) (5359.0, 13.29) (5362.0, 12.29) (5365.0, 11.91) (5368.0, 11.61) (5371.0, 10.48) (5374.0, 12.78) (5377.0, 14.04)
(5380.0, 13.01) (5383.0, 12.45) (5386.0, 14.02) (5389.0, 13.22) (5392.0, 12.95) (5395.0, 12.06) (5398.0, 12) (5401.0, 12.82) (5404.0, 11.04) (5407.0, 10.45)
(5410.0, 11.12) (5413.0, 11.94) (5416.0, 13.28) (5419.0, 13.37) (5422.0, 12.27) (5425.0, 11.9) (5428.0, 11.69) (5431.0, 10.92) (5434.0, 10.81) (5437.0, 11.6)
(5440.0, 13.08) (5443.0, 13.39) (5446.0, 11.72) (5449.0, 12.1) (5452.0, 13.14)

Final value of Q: 0.86 Ang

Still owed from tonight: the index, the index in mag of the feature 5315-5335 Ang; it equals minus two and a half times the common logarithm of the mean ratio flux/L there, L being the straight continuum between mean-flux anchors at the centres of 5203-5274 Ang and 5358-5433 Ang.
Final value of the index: 0.06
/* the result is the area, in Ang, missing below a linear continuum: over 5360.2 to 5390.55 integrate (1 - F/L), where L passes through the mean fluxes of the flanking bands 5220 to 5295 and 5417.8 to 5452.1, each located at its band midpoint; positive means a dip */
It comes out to -1.9 Ang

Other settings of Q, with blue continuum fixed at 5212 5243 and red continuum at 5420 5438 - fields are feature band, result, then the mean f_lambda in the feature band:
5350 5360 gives -1.84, 13.7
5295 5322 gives -1.86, 12.3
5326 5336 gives 0.35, 11.1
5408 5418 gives -0.45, 12.1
